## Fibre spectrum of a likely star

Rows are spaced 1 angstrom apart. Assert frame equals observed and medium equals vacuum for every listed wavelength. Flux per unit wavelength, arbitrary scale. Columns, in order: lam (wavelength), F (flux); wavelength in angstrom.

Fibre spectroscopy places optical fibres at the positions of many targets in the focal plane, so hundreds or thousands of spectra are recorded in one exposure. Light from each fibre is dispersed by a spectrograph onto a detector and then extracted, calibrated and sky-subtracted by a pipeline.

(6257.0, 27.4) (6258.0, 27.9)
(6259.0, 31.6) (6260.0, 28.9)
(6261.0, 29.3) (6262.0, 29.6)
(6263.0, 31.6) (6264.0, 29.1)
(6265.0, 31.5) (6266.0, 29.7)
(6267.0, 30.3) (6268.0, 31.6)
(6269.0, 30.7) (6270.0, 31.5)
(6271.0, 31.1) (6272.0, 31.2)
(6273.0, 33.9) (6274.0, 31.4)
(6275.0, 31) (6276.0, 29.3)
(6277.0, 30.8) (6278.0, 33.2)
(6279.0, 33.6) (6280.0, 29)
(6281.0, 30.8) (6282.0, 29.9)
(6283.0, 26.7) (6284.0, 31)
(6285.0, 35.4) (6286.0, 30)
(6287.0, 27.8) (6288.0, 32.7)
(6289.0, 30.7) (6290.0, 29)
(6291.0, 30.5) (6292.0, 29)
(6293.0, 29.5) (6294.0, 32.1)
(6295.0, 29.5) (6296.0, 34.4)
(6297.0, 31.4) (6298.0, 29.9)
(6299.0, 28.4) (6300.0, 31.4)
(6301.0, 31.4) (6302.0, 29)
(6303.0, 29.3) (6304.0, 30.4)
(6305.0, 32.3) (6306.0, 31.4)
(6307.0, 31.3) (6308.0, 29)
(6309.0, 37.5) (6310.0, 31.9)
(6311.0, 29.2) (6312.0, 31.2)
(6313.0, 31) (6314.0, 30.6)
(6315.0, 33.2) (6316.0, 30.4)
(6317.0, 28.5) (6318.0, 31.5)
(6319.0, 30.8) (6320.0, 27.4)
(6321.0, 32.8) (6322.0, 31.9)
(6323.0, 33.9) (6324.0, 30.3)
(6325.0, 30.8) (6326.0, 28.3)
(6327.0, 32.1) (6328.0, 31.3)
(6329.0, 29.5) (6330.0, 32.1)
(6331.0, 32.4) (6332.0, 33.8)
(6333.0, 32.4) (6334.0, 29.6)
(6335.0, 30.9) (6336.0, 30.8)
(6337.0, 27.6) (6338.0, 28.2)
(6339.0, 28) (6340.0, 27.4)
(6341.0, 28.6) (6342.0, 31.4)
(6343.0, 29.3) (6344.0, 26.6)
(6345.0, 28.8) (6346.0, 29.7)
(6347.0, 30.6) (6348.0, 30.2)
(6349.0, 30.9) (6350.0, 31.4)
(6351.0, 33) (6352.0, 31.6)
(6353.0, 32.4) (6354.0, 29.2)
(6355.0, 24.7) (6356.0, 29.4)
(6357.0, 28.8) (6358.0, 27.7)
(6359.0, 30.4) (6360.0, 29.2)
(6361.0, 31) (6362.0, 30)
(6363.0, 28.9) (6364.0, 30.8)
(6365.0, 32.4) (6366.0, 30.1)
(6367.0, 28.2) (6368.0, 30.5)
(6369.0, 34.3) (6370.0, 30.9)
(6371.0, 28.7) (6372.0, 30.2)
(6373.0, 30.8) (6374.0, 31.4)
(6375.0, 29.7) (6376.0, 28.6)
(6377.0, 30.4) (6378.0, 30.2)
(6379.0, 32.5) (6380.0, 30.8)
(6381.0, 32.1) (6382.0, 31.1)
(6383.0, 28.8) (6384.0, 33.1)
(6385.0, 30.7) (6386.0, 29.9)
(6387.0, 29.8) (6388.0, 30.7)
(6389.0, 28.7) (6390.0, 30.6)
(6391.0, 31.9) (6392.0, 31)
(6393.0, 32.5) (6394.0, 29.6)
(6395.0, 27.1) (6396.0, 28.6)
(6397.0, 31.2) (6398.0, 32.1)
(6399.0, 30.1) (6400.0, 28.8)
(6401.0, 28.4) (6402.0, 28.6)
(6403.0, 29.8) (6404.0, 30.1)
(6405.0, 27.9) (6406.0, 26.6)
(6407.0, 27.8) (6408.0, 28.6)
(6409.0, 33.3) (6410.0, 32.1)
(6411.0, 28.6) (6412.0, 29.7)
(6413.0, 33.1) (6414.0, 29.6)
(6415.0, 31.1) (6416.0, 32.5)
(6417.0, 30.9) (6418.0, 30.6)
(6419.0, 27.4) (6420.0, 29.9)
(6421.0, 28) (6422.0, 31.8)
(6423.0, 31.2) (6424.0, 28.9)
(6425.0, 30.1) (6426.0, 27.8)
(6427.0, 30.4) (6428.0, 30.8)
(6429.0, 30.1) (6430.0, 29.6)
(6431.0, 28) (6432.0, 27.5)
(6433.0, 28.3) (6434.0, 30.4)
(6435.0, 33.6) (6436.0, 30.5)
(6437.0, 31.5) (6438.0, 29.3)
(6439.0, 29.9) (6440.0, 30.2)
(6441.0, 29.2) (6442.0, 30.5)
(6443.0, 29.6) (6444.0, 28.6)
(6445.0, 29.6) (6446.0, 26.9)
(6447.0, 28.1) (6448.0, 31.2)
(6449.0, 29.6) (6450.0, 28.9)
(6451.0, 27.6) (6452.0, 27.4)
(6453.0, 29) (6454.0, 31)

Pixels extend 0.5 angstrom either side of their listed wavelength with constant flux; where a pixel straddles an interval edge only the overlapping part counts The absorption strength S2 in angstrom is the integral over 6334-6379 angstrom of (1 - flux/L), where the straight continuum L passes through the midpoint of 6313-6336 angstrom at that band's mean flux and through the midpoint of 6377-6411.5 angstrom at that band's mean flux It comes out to 1.1 angstrom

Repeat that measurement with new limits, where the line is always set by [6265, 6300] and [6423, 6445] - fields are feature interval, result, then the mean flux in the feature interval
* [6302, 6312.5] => -0.2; 31.2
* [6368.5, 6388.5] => -0.4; 30.7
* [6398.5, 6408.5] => 0.4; 28.7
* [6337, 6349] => 0.6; 29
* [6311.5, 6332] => -0.4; 31.1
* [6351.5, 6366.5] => 0.3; 29.8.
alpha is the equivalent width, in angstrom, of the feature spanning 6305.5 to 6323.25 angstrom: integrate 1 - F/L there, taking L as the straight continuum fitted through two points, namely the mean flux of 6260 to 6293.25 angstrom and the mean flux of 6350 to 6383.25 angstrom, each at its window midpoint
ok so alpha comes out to -0.4 angstrom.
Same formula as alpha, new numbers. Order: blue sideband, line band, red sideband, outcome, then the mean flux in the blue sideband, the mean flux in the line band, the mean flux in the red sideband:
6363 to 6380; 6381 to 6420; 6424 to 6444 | 0.1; 30.6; 30.1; 29.8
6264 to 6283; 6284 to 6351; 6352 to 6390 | 0.0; 31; 30.6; 30.2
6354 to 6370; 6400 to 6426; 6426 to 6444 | 0.0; 29.8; 29.8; 29.9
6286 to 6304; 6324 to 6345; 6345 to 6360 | 0.0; 30.3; 30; 29.9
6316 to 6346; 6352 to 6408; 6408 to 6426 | 0.6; 30.2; 30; 30.4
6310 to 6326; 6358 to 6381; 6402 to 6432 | -0.1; 30.9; 30.4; 29.8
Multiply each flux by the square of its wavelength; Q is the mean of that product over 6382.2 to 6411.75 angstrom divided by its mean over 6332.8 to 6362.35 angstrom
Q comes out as 1.0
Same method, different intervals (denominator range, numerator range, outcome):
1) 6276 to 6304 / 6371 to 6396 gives 1.03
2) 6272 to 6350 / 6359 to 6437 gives 1.01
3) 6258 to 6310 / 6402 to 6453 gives 1.01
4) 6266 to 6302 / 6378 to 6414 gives 1.01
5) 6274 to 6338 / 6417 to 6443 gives 1.01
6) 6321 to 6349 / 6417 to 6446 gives 1.01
